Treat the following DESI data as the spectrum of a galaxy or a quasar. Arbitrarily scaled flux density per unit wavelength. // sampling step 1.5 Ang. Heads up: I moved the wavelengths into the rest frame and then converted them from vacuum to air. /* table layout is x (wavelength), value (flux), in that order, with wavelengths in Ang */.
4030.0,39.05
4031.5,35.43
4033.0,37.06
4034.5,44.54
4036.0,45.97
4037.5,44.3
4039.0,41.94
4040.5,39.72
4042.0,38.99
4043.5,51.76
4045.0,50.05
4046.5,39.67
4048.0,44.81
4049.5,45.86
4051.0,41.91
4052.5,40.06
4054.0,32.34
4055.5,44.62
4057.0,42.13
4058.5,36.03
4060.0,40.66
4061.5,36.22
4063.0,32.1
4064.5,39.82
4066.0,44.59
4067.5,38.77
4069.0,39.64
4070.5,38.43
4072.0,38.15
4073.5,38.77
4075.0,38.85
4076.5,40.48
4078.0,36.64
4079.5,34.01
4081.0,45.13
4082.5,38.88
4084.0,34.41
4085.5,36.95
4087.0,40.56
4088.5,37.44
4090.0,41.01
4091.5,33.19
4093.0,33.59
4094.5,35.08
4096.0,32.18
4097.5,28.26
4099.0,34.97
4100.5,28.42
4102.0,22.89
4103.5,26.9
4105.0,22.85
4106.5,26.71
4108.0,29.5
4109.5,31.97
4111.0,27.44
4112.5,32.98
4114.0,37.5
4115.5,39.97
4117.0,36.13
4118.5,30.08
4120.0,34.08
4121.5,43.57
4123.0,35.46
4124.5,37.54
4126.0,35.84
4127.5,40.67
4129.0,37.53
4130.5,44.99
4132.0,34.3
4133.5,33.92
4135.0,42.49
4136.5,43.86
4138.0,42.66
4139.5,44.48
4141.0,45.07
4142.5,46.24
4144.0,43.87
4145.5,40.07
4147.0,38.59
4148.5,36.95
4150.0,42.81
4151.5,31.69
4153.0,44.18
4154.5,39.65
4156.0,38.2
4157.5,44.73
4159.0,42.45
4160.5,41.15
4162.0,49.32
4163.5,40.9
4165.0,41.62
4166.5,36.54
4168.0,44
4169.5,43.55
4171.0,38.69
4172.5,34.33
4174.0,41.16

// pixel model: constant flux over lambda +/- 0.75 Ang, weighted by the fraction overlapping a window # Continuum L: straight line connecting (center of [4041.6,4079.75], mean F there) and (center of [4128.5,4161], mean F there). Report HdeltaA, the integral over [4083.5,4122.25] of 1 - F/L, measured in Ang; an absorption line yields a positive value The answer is 7.2 Ang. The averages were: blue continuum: 40.3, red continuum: 40.9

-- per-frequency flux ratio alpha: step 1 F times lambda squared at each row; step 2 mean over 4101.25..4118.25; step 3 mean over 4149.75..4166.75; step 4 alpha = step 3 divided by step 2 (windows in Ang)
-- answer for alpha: 1.39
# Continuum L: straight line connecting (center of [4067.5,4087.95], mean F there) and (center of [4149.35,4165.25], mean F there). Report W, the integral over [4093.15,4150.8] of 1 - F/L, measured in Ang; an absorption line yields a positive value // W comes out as 6.1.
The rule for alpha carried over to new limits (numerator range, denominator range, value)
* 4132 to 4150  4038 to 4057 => 1.02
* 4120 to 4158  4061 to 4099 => 1.11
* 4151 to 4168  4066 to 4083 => 1.10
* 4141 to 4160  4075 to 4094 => 1.12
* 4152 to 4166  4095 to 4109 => 1.53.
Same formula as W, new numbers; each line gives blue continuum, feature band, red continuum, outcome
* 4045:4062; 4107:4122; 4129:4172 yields 2.6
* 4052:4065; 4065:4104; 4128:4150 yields 2.9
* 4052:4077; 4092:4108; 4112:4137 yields 3.7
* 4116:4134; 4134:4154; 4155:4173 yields -1.3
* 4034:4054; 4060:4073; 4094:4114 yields -0.2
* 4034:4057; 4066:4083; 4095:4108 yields -1.9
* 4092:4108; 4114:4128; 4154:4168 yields -1.4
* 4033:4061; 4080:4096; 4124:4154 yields 1.6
